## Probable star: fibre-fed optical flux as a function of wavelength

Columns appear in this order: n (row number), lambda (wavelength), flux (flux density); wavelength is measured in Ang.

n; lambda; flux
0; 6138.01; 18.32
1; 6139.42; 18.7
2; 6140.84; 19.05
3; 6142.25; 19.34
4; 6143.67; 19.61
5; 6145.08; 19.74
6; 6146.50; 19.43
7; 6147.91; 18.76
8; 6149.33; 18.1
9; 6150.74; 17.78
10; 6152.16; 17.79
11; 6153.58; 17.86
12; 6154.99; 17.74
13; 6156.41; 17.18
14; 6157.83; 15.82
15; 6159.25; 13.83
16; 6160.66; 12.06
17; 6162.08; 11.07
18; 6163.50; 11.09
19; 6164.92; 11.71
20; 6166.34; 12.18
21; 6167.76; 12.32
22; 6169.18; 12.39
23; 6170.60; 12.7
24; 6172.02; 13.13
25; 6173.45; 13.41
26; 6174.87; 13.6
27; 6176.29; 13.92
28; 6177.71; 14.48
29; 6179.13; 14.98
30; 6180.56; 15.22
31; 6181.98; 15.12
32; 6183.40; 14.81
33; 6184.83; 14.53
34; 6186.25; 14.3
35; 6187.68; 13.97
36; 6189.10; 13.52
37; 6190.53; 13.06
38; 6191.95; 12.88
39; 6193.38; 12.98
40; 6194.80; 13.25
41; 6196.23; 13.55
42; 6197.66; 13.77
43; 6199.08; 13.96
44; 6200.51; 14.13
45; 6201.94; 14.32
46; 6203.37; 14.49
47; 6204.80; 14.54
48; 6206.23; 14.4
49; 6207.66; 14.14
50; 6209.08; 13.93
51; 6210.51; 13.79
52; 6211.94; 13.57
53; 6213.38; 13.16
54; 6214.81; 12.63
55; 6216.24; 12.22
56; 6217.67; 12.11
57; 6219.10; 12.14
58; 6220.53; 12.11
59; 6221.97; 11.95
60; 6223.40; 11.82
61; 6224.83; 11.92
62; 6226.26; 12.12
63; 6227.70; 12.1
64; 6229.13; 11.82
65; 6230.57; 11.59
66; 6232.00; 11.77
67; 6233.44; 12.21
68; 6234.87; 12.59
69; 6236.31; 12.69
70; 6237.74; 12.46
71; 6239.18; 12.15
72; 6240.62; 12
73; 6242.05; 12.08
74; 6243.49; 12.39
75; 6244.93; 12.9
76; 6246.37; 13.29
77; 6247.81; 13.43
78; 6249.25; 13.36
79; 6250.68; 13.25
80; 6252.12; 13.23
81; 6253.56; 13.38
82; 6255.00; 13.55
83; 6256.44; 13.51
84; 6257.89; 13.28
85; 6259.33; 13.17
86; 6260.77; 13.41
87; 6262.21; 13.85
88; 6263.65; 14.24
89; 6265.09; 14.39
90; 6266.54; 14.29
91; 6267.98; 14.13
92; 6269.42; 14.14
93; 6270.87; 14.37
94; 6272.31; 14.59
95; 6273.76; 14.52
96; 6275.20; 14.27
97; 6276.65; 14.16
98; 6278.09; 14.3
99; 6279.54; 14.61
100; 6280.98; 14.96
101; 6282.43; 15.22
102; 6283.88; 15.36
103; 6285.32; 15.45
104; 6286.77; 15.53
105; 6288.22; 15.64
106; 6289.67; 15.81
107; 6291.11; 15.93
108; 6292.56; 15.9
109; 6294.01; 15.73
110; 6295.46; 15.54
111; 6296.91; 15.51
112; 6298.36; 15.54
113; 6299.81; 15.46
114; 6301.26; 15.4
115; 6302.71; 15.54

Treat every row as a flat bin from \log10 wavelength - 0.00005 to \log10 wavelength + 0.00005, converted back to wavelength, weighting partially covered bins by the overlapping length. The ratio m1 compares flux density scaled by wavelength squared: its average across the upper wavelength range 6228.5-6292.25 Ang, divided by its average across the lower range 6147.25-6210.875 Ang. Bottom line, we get 1.0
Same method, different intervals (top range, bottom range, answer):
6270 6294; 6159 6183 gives 1.19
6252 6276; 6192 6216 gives 1.03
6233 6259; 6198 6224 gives 0.98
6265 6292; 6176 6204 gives 1.09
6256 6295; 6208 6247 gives 1.19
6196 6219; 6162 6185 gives 1.03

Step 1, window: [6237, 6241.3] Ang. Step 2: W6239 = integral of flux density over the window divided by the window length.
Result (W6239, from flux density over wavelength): 12.2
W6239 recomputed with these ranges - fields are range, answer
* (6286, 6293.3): 15.8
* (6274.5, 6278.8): 14.2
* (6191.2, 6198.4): 13.3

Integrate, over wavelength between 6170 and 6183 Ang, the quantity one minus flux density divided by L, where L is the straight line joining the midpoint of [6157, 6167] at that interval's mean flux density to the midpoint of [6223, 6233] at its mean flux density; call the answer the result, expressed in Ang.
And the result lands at -1.7 Ang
